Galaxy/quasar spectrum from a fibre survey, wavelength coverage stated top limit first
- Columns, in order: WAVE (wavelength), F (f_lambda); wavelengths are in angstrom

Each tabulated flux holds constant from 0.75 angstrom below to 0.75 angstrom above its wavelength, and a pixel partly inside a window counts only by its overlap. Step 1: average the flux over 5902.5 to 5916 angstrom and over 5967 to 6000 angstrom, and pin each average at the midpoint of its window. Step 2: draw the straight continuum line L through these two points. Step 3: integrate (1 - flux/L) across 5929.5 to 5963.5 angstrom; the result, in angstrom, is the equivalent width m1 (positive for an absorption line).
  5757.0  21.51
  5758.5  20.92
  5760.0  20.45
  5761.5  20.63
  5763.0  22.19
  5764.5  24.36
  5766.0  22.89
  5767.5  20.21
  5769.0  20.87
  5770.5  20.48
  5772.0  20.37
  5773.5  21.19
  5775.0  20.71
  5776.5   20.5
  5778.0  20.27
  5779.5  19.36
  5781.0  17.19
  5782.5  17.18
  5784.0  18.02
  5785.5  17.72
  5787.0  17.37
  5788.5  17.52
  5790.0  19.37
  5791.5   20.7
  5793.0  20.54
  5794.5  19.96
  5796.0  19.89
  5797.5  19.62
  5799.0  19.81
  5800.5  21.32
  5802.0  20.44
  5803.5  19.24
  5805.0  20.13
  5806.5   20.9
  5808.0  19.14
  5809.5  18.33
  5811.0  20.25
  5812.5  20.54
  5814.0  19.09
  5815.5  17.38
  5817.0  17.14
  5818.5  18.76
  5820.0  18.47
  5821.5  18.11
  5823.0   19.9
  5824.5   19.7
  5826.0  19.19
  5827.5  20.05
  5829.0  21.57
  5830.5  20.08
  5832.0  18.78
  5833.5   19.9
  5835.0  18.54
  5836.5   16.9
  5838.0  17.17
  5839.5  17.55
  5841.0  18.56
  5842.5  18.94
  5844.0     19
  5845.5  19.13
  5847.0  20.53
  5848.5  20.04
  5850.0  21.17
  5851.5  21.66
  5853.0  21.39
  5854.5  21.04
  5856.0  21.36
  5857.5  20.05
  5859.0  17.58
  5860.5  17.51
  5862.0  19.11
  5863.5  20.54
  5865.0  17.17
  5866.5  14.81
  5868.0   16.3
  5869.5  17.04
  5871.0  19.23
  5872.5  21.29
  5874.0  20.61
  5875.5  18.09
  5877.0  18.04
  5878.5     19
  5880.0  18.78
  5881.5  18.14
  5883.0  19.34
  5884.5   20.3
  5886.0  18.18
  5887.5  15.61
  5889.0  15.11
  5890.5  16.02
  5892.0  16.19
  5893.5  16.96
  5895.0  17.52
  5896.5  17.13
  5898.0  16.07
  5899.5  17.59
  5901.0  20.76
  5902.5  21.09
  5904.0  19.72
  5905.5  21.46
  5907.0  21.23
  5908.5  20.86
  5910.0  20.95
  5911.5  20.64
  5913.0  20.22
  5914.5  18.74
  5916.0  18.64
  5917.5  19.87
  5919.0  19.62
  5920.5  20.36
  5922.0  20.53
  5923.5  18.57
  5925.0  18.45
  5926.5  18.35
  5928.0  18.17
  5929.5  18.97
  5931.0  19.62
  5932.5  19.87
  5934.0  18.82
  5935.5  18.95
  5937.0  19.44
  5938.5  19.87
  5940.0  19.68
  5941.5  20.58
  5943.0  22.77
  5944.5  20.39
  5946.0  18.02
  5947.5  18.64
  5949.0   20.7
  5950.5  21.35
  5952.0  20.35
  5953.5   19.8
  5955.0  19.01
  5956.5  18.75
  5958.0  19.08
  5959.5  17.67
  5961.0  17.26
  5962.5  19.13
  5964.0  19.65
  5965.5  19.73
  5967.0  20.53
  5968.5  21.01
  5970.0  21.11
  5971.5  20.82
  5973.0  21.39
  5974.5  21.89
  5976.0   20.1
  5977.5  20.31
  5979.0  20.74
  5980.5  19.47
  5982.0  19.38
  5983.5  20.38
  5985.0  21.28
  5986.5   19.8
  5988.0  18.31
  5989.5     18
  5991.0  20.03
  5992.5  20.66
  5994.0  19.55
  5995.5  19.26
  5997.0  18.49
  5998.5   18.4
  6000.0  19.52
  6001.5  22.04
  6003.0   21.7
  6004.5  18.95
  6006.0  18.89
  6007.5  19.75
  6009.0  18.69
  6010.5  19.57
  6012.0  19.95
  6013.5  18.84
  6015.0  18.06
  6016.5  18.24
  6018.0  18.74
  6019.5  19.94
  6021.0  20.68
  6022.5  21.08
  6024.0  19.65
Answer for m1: 1.2 angstrom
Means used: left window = 20.4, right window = 20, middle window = 19.5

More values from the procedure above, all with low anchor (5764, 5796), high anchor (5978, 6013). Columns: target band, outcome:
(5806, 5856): 1.0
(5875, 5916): 2.3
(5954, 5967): 0.5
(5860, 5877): 1.2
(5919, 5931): 0.4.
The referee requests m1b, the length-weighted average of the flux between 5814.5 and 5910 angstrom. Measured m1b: 18.8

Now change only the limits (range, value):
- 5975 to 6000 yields 19.7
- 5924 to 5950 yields 19.5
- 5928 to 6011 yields 19.8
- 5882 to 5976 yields 19.3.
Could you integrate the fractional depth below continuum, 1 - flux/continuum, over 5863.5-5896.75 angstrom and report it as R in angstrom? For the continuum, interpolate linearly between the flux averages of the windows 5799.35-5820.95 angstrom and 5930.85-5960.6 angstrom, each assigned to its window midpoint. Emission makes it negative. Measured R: 2.8 angstrom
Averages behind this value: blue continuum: 19.4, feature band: 17.8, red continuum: 19.6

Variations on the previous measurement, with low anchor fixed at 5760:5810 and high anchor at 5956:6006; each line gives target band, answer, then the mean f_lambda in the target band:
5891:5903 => 1.25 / 17.8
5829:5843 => 0.90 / 18.6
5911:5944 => 0.47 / 19.6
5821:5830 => 0.06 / 19.8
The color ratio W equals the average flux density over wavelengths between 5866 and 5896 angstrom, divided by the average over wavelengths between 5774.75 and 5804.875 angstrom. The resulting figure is 0.9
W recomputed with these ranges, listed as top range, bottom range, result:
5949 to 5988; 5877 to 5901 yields 1.14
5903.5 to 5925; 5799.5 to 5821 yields 1.04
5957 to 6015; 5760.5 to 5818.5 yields 1.00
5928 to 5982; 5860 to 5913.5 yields 1.07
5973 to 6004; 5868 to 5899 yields 1.12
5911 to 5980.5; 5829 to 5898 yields 1.06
